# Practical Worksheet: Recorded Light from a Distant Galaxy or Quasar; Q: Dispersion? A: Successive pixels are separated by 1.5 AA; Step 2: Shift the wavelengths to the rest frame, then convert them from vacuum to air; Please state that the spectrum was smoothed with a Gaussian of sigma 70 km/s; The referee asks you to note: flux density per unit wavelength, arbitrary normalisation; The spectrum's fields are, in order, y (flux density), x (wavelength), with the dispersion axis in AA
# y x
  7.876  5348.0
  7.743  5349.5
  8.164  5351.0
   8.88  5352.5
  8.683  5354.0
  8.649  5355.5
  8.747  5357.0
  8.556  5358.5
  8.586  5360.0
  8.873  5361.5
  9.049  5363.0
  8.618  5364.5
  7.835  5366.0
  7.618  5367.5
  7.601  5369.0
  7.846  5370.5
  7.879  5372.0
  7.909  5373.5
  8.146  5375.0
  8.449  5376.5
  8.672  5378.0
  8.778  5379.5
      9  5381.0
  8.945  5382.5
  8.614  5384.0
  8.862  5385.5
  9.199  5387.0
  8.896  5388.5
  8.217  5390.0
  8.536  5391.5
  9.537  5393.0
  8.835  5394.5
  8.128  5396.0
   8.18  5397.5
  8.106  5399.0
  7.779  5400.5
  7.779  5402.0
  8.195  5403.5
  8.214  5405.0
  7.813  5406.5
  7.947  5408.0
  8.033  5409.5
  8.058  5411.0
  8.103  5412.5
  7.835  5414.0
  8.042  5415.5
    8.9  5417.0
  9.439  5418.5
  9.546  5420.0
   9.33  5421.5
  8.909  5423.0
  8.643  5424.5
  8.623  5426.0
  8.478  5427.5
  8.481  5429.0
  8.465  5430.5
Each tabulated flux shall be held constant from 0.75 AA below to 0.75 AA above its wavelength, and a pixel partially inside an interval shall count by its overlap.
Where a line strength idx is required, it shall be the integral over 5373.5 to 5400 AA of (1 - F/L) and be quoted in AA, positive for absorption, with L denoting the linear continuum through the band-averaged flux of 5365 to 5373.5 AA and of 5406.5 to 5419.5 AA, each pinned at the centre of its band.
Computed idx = -2.1 AA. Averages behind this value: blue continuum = 7.79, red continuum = 8.29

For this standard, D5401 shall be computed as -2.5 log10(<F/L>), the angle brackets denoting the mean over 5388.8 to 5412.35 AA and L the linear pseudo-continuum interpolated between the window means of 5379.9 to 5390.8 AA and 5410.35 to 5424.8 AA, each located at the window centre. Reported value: 0.07 mag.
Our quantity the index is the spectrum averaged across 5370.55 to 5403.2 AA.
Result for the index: 8.48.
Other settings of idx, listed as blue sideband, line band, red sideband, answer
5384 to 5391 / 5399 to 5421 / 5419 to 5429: 1.44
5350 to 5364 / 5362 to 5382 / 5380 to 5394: 1.12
